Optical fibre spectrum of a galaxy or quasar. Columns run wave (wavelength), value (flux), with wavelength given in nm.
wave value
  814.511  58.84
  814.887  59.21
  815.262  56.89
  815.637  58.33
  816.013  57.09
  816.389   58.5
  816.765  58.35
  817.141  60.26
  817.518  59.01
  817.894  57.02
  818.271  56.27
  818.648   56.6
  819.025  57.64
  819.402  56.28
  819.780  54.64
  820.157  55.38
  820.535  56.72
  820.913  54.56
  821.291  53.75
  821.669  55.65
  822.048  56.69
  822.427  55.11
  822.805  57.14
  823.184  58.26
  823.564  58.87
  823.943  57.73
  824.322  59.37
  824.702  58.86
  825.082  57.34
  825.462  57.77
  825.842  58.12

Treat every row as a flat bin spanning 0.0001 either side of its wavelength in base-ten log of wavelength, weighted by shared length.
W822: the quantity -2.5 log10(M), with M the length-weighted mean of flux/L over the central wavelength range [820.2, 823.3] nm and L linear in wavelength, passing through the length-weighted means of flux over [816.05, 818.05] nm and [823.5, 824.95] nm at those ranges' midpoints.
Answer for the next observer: 0.051 mag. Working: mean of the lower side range 58.5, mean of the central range 55.9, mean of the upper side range 58.7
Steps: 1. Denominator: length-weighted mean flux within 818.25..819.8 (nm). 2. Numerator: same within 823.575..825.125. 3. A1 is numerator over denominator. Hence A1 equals 1.04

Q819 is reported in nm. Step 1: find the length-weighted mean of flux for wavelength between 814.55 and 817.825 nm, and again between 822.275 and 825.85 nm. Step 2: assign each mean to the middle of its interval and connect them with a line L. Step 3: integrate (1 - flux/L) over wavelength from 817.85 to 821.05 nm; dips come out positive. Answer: 0.11 nm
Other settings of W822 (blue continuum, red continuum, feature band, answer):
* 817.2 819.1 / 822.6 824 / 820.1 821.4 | 0.05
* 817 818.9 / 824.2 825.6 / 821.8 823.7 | 0.02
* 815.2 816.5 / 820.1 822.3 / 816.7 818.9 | -0.02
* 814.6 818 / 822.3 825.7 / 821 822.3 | 0.05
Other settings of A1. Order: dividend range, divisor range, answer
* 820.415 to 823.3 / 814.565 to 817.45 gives 0.96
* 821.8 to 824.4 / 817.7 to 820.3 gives 1.02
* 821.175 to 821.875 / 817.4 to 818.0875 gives 0.95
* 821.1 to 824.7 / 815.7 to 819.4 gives 0.99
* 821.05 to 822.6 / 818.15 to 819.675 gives 0.98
